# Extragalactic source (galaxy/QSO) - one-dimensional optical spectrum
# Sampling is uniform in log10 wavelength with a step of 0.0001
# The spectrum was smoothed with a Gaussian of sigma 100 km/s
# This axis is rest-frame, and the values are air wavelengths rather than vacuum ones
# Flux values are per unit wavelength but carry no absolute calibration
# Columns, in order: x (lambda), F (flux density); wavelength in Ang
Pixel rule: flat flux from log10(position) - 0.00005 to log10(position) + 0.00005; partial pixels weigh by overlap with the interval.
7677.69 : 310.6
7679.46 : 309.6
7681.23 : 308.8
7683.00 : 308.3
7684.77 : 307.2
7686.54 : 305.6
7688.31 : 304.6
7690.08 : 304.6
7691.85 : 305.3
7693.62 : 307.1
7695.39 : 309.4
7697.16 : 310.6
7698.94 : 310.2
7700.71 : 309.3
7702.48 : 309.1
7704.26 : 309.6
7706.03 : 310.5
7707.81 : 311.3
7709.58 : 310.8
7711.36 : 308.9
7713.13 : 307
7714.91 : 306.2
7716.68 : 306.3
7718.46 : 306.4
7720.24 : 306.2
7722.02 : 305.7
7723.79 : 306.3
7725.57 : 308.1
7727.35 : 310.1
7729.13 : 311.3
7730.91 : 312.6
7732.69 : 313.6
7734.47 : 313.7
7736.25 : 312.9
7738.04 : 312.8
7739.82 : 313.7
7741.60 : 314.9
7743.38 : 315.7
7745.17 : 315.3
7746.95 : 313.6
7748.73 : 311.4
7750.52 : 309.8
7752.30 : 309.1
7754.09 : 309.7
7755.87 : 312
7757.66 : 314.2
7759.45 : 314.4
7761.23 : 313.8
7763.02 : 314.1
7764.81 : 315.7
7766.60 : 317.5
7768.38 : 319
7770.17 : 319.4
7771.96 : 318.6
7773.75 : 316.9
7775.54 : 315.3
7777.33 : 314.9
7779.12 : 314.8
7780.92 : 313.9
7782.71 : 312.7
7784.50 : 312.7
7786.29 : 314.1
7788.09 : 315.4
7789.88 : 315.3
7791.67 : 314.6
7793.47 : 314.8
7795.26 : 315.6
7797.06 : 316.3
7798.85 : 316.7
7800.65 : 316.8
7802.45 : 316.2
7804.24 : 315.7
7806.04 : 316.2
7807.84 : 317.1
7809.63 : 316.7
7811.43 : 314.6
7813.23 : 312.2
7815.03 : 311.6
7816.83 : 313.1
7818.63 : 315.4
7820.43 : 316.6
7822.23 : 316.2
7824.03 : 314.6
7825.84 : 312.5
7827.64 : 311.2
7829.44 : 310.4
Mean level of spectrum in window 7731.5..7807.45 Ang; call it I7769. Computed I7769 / 315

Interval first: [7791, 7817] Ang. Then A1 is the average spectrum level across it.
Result 315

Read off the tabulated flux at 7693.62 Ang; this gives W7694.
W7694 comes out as 307.1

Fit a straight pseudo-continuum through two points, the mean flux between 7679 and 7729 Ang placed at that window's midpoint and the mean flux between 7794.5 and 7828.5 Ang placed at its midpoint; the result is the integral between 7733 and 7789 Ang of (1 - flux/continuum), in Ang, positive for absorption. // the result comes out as -0.5 Ang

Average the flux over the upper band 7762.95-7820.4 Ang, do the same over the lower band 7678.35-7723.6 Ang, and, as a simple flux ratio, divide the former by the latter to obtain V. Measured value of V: 1.02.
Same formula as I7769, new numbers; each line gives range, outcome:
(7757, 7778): 316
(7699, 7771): 312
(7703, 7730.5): 308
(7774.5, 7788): 314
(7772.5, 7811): 315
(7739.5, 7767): 313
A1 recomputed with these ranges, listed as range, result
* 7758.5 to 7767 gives 315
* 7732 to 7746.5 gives 314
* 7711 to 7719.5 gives 307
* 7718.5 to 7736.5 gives 310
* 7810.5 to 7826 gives 314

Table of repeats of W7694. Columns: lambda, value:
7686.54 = 305.6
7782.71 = 312.7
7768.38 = 319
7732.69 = 313.6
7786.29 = 314.1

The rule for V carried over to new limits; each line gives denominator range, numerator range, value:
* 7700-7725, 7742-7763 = 1.01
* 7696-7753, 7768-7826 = 1.02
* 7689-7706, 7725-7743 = 1.01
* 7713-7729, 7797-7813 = 1.03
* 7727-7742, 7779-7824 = 1.01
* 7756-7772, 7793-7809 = 1.00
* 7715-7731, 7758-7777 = 1.03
